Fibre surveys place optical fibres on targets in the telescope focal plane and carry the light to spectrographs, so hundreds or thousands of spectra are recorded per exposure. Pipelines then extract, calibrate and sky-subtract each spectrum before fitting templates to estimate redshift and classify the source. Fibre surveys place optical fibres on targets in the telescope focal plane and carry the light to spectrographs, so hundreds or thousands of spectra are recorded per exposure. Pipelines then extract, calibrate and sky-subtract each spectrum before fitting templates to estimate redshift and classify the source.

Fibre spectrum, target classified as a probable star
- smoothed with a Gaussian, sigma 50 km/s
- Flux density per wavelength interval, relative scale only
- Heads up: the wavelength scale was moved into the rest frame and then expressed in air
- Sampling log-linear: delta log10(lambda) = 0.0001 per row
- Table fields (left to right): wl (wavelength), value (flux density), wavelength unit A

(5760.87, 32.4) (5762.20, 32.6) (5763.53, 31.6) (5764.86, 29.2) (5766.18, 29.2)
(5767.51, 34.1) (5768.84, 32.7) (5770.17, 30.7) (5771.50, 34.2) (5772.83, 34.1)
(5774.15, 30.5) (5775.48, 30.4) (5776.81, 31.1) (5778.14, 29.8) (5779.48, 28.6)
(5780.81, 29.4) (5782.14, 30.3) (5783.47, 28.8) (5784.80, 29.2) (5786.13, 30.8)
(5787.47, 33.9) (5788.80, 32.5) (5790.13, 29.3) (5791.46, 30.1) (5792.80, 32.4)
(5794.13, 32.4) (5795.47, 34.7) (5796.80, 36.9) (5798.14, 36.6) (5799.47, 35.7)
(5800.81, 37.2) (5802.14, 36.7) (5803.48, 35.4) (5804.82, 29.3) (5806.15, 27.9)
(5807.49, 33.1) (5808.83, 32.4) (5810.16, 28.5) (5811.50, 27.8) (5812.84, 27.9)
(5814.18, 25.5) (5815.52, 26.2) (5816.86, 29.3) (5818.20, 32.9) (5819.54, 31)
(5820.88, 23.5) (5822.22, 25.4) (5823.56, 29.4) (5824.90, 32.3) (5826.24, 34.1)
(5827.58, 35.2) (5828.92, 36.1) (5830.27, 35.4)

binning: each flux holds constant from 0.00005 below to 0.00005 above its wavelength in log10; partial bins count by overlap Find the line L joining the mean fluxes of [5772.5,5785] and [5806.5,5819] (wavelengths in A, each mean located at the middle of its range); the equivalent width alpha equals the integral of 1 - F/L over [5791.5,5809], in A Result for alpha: -2.49 A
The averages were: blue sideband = 30.2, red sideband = 29.3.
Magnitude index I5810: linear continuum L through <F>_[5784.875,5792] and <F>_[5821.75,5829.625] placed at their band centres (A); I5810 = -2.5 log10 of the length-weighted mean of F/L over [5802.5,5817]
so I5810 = 0.08 mag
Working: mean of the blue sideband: 31.2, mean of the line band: 29.5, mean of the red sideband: 32.3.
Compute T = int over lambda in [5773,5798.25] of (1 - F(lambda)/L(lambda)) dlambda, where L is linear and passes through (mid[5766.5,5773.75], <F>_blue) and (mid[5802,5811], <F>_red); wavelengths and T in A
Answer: 0.7 A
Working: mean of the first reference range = 32.9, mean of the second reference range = 31.5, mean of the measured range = 31.4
